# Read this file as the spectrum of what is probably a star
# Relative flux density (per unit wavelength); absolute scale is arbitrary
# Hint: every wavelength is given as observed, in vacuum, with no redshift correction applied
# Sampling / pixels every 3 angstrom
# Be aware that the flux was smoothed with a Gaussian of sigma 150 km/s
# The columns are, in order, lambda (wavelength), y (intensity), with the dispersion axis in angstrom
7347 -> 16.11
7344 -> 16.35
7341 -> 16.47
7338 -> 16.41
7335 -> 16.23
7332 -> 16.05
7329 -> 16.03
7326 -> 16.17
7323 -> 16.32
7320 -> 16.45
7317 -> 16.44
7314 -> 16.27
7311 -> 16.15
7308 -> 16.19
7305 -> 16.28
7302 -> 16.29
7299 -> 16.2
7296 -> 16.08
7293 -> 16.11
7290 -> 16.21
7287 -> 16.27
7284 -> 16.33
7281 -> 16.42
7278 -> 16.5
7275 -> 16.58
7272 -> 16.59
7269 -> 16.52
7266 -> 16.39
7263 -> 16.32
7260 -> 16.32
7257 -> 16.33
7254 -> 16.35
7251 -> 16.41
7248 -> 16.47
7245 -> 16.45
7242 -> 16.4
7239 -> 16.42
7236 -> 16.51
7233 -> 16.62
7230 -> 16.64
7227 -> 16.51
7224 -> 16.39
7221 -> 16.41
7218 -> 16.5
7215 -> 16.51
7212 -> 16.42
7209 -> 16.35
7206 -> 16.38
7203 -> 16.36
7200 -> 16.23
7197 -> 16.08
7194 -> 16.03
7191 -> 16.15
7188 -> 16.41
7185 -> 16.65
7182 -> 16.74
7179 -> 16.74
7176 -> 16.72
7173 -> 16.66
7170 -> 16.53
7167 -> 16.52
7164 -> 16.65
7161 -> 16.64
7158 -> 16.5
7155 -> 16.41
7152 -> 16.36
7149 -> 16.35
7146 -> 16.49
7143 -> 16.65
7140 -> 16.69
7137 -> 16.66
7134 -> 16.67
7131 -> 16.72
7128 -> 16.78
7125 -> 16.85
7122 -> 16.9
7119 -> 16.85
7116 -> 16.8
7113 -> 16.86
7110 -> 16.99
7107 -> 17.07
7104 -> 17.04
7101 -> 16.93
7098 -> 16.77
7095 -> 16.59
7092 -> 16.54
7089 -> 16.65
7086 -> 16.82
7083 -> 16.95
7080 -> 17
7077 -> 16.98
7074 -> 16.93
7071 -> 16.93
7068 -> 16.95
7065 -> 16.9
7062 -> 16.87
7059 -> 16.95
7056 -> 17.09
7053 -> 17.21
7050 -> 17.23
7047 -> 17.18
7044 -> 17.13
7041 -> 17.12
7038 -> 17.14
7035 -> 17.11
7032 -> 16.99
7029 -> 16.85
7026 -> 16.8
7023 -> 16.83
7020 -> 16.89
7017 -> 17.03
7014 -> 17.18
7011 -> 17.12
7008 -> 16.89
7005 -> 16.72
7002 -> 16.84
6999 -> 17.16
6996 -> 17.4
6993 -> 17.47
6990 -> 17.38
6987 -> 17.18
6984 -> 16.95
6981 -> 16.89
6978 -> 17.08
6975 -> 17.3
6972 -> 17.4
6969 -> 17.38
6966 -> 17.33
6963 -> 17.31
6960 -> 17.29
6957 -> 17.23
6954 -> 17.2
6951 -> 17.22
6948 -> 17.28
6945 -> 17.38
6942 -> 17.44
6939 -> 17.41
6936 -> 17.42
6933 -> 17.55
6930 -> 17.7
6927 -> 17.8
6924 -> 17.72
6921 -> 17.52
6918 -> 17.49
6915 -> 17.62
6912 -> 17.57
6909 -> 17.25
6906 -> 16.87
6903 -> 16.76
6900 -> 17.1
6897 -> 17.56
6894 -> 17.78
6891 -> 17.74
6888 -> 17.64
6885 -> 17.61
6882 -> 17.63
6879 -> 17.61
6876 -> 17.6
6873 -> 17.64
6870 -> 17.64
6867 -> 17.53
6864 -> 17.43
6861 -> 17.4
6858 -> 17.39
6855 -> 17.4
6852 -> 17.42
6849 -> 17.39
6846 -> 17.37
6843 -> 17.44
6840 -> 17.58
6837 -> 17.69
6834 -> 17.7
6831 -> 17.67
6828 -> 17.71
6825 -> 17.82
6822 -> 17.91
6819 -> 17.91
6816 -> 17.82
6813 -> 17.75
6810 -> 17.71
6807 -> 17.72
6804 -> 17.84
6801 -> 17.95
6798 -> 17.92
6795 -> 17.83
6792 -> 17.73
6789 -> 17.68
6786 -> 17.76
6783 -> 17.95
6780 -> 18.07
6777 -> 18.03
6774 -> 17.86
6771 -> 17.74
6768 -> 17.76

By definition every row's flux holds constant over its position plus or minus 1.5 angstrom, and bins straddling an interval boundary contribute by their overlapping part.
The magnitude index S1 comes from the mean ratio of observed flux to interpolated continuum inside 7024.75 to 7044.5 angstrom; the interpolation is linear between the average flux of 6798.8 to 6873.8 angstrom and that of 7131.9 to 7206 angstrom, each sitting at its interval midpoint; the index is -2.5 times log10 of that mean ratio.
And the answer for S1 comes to -0.004 mag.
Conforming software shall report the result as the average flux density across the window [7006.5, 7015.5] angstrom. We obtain 17.1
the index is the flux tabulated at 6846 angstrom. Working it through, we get 17.37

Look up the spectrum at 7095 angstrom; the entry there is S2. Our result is 16.59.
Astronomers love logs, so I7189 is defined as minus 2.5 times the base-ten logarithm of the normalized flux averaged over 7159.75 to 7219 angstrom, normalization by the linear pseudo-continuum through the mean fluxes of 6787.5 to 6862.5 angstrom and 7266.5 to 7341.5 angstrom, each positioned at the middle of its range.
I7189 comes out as 0.01 mag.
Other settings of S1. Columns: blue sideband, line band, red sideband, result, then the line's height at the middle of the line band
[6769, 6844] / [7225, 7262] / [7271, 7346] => 0.00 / 16.5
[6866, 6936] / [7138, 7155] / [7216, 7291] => 0.02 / 16.8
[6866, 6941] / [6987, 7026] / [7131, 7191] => 0.00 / 17.1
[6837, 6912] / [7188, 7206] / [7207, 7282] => 0.02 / 16.6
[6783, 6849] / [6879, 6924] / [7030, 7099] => 0.00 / 17.5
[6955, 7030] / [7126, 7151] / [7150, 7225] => 0.00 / 16.6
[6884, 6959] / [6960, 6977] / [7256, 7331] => 0.00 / 17.3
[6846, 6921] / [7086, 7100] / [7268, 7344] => 0.01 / 16.9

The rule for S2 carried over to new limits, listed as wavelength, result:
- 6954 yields 17.2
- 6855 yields 17.4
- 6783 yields 17.95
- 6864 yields 17.43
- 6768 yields 17.76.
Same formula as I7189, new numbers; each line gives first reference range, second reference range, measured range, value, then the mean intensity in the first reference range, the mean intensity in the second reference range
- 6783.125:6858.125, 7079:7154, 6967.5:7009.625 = 0.00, 17.7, 16.8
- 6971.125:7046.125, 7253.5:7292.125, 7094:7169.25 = 0.00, 17.1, 16.4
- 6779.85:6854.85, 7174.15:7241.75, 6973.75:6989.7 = 0.01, 17.7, 16.4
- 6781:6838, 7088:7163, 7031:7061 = -0.01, 17.8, 16.7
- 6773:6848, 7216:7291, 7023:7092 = 0.00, 17.8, 16.4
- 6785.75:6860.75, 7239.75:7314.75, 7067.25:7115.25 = 0.00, 17.7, 16.3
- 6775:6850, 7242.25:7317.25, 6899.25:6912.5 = 0.03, 17.8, 16.3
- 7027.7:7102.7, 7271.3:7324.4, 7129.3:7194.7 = 0.01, 17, 16.3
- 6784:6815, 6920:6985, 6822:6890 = 0.00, 17.8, 17.4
